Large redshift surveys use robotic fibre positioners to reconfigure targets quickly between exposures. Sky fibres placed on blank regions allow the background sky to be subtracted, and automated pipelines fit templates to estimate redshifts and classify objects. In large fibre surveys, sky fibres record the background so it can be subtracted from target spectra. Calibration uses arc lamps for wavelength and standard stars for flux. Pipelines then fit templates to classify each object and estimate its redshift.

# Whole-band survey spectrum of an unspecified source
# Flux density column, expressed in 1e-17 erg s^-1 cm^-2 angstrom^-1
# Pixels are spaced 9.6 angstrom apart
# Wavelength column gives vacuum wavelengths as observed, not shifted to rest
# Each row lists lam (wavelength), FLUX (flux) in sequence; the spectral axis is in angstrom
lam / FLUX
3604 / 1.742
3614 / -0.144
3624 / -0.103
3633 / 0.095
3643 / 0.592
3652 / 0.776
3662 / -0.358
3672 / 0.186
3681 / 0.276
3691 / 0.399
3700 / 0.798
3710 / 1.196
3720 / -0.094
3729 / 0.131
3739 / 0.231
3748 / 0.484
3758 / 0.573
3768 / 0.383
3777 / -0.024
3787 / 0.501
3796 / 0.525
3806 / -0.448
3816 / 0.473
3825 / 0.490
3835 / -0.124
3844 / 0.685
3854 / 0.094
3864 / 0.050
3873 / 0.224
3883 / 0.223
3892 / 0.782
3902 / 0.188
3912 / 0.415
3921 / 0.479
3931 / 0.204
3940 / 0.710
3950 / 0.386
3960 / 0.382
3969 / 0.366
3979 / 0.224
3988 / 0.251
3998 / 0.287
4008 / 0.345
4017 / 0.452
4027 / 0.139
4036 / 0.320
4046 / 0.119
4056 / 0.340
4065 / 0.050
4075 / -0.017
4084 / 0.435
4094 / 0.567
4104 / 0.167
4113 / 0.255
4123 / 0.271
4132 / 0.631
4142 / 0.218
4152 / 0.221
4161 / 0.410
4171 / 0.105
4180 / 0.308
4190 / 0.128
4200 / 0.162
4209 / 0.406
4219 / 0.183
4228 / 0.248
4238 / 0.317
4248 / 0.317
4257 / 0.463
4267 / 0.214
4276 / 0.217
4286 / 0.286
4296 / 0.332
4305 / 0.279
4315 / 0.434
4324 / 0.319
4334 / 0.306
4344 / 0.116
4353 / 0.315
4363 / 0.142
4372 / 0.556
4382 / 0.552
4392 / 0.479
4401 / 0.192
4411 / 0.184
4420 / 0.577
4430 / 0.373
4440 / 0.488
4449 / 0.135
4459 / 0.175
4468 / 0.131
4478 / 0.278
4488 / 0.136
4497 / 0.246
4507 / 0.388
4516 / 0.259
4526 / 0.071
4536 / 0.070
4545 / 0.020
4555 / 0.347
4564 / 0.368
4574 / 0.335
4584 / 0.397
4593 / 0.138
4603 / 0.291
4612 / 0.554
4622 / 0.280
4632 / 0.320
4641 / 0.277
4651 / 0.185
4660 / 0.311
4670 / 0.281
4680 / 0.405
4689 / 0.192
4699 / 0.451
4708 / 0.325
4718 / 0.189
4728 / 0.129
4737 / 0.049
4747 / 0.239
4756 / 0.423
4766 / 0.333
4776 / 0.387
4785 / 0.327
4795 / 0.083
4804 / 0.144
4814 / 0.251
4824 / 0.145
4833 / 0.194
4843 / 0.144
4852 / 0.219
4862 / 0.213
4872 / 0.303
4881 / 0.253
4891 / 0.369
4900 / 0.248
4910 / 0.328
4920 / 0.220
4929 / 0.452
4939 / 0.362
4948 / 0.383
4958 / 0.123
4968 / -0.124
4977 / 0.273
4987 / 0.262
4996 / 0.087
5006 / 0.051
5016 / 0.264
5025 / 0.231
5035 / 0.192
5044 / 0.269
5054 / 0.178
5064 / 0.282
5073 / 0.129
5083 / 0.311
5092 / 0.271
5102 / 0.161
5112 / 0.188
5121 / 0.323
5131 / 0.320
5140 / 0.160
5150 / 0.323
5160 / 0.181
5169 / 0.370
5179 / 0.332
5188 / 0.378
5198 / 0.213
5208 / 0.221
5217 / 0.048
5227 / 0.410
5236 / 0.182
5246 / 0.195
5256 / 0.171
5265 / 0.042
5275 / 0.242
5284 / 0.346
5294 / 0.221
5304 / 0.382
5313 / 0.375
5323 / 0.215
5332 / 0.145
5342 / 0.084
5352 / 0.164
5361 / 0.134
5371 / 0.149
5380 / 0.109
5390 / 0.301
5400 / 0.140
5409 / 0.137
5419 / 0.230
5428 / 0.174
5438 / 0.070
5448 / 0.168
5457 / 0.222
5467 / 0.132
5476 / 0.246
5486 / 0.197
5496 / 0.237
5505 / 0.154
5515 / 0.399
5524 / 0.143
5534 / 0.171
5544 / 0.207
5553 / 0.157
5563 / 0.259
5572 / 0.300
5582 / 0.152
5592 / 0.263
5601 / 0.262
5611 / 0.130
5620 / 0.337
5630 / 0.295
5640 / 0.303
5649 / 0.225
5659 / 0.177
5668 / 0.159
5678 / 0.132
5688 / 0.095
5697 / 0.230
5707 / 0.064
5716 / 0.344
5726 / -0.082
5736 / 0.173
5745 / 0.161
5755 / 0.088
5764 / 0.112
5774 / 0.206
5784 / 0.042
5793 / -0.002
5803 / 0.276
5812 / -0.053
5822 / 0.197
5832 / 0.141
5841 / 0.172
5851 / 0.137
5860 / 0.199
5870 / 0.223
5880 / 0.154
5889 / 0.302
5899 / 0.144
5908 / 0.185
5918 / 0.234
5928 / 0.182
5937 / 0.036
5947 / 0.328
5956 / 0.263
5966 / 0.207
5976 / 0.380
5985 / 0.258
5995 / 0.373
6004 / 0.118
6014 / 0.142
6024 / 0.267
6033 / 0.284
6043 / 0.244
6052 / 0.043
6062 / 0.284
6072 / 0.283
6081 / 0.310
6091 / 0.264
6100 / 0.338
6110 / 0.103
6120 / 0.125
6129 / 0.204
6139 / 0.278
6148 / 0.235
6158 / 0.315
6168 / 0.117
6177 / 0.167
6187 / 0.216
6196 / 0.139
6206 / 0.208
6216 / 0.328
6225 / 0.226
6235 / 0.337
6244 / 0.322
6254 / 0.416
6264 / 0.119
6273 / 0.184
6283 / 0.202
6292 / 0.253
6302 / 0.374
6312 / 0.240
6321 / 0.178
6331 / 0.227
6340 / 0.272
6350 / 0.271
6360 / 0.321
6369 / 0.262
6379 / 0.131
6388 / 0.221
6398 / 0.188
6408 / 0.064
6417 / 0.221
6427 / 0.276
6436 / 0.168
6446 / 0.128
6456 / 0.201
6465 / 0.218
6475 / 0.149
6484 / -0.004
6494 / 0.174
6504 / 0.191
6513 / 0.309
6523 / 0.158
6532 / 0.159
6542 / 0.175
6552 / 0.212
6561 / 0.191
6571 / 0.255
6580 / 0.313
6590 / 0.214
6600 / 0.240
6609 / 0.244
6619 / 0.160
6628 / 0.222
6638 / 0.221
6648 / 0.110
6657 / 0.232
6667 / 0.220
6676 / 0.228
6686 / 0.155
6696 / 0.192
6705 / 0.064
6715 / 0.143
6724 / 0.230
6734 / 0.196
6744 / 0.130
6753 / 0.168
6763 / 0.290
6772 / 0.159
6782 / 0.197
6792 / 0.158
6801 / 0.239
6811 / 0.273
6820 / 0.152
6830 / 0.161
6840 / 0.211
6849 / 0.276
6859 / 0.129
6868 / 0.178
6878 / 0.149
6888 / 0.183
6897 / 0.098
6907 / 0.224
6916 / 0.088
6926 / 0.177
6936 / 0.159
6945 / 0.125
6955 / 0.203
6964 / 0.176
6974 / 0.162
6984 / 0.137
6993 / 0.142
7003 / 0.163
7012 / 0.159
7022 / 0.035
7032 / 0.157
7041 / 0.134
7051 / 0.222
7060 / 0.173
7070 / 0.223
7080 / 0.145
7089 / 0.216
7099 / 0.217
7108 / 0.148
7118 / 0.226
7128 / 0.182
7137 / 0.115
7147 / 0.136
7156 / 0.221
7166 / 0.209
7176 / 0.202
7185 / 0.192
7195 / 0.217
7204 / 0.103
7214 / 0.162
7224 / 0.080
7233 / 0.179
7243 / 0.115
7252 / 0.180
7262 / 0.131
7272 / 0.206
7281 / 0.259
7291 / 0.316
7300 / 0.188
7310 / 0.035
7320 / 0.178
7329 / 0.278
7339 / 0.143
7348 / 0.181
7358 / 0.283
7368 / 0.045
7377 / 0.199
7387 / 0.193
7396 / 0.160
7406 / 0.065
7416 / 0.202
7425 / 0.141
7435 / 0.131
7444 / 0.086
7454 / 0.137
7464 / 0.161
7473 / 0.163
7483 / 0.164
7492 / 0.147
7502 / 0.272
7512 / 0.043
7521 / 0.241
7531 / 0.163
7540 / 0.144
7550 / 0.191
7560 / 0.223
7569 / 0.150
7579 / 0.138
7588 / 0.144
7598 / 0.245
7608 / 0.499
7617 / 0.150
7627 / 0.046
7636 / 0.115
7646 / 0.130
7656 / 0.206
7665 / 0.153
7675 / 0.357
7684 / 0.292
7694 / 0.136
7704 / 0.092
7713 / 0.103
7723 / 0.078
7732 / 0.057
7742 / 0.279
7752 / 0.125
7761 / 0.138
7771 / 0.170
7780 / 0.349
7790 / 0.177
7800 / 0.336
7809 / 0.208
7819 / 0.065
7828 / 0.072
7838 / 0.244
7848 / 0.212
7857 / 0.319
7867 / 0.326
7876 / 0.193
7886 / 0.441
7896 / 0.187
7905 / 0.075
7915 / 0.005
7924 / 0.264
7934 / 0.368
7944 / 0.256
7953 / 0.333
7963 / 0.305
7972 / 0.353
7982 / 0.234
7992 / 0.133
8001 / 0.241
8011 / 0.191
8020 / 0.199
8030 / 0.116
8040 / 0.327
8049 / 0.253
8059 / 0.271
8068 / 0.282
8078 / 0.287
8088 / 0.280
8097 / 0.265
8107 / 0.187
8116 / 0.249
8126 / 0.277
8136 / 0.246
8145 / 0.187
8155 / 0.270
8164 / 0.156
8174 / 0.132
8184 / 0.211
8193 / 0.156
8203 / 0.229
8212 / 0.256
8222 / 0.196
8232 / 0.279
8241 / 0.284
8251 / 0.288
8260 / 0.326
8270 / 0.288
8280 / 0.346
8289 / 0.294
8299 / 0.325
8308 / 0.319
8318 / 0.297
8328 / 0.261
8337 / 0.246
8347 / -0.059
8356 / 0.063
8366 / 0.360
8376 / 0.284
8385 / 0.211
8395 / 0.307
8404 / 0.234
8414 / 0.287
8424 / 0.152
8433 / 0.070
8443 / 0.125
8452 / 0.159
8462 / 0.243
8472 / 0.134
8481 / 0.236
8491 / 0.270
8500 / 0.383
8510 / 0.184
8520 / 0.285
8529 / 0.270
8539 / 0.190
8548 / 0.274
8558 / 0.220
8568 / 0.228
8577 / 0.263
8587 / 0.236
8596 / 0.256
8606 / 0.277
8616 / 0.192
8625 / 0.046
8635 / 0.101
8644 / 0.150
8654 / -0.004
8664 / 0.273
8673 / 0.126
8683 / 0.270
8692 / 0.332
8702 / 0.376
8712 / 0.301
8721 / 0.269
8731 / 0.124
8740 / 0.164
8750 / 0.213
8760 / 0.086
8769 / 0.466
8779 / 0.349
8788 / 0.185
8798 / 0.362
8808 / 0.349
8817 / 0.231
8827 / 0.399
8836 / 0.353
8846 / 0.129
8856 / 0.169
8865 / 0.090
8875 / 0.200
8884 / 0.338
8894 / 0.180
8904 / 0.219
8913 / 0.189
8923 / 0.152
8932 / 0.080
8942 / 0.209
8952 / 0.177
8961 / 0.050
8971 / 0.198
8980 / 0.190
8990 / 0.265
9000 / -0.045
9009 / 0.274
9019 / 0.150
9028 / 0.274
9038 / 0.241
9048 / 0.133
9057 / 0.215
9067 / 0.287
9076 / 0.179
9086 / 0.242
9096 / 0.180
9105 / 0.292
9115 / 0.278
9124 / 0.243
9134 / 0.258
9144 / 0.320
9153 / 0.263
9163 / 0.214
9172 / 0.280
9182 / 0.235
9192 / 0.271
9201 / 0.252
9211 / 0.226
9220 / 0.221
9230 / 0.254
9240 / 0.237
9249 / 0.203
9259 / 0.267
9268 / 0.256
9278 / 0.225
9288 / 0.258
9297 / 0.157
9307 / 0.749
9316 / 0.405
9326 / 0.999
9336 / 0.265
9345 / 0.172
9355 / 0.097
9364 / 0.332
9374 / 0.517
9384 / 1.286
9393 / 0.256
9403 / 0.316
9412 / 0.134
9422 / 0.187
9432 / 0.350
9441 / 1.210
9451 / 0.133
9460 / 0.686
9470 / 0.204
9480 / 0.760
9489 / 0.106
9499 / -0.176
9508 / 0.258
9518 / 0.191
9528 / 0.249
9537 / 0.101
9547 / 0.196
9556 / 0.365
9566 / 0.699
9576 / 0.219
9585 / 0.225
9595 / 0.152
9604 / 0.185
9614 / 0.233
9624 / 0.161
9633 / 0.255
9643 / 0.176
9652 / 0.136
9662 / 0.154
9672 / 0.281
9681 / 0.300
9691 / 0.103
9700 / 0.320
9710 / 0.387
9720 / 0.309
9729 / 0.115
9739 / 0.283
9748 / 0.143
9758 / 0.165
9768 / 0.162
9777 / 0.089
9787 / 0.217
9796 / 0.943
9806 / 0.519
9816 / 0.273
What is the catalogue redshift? 1.059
